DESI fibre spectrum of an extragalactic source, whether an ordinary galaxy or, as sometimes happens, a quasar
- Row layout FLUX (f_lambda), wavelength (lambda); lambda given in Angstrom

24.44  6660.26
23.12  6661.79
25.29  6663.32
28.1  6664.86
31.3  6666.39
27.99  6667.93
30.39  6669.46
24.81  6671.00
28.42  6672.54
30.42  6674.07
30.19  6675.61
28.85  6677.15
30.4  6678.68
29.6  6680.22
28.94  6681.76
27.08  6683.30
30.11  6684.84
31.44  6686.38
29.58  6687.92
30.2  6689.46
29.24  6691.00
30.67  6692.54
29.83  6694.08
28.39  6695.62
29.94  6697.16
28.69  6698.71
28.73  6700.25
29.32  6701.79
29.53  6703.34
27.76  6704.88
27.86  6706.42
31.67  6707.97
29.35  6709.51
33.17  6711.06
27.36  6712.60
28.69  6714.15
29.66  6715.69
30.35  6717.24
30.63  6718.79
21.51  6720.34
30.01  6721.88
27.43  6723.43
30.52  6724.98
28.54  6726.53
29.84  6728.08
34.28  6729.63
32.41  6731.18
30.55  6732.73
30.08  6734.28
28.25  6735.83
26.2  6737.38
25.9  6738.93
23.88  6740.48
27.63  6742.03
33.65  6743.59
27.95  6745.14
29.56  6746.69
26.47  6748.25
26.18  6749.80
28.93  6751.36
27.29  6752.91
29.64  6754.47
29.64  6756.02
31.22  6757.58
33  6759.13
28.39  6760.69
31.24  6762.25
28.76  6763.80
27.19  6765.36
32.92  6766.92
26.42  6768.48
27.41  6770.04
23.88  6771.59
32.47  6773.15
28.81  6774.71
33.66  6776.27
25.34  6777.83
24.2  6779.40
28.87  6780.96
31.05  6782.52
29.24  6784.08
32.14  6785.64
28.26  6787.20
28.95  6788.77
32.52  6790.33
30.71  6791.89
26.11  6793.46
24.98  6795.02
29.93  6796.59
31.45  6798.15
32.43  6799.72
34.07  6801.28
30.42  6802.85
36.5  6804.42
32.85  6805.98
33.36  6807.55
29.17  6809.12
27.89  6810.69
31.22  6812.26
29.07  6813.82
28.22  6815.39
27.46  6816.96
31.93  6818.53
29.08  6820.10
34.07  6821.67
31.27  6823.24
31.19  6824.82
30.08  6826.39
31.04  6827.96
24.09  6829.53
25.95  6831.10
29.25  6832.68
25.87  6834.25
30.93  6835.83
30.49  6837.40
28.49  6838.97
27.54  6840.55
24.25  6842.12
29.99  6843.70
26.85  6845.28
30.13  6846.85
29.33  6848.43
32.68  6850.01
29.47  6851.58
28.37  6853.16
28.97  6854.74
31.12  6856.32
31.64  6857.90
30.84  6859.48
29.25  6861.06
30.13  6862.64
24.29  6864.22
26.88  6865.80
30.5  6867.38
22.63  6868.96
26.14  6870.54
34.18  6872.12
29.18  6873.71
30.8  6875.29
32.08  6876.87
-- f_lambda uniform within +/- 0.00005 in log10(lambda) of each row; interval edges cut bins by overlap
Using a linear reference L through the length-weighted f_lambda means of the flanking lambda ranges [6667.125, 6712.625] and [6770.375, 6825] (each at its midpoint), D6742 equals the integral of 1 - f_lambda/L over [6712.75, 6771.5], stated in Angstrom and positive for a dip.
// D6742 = 1.6 Angstrom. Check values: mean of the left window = 29.4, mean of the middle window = 28.9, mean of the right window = 30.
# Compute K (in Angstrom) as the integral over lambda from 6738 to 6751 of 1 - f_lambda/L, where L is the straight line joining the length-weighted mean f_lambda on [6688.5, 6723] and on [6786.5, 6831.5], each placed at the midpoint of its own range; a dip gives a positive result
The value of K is 0.8 Angstrom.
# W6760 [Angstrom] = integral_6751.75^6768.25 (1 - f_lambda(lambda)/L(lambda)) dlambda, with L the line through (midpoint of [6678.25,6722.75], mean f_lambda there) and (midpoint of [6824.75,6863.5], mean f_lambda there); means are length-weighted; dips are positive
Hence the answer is -0.3 Angstrom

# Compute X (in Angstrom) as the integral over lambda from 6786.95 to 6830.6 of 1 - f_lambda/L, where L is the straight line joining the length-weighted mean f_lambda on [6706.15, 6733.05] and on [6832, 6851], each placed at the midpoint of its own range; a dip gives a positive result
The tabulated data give -1.9 Angstrom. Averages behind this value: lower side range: 29.7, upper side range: 28.8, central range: 30.3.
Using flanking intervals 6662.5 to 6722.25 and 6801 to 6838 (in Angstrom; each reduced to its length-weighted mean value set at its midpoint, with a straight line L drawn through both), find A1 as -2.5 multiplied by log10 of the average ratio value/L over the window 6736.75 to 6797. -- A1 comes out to 0.04 mag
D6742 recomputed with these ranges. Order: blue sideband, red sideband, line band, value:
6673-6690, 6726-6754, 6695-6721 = 0.2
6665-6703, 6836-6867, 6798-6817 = -1.4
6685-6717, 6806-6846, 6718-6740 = 0.4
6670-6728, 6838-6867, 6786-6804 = -0.7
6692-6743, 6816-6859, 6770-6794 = 0.1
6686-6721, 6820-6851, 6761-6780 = 0.4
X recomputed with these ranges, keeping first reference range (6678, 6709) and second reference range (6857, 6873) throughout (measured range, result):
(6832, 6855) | -0.06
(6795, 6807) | -1.28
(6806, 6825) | -0.99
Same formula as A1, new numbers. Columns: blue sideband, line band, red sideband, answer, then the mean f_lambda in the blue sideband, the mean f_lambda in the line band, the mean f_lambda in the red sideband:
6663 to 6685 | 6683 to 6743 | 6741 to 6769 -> -0.01 mag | 28.8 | 29.2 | 29.2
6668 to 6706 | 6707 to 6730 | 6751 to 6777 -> 0.00 mag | 29.2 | 29.4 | 29.5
